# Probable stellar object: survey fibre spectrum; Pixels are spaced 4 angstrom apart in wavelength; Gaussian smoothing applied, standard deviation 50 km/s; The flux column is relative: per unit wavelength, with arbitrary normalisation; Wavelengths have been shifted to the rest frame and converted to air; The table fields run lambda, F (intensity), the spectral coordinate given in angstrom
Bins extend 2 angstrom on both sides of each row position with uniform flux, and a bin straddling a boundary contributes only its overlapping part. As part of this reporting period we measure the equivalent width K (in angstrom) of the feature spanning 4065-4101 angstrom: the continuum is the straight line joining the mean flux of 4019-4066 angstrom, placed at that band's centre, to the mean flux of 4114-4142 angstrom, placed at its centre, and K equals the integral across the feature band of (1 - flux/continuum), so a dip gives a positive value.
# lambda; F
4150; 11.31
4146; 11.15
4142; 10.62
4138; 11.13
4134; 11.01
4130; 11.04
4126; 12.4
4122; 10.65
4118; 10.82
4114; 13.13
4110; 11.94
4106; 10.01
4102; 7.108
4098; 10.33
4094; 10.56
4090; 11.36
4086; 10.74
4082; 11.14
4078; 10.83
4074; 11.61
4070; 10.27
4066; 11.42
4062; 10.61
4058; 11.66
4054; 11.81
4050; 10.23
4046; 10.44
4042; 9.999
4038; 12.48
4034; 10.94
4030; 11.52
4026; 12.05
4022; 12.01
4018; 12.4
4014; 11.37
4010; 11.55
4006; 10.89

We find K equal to 1.5 angstrom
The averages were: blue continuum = 11.3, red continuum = 11.3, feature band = 10.8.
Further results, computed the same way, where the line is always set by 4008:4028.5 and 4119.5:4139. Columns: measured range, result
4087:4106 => 2.5 angstrom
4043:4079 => 2.0 angstrom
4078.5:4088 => 0.5 angstrom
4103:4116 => 0.0 angstrom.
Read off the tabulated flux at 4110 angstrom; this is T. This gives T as 11.94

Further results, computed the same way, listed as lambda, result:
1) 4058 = 11.66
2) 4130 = 11.04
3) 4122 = 10.65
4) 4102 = 7.108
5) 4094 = 10.56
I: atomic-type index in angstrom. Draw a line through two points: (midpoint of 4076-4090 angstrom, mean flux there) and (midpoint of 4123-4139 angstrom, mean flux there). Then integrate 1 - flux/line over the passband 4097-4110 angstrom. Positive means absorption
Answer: 1.9 angstrom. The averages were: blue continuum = 11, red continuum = 11.4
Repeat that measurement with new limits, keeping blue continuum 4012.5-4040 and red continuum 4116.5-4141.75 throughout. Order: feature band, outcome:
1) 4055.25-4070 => 0.6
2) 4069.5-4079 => 0.4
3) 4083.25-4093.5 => 0.4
